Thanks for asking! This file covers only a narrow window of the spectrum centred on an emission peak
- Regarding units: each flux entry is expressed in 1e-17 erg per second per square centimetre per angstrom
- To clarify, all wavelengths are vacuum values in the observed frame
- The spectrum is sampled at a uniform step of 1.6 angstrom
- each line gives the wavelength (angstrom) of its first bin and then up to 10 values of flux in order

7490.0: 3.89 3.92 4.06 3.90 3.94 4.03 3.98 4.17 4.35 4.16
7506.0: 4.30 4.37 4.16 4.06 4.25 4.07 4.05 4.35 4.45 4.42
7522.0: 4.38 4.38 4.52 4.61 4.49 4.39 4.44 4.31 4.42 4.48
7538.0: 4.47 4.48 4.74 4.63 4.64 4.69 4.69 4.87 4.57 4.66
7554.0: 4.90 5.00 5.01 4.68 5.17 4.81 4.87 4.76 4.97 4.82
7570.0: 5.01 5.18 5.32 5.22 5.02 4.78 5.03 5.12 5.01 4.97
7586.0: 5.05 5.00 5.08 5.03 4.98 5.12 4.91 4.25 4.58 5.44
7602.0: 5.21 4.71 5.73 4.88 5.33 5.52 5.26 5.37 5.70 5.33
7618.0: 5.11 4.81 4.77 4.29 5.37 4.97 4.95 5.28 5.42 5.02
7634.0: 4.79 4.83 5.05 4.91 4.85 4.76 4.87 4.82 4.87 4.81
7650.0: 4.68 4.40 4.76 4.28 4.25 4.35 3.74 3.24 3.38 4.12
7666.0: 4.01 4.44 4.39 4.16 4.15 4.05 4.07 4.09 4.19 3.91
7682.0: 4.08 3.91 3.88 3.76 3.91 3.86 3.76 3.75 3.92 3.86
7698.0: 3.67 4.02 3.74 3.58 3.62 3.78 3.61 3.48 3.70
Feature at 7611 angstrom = C III] 1909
